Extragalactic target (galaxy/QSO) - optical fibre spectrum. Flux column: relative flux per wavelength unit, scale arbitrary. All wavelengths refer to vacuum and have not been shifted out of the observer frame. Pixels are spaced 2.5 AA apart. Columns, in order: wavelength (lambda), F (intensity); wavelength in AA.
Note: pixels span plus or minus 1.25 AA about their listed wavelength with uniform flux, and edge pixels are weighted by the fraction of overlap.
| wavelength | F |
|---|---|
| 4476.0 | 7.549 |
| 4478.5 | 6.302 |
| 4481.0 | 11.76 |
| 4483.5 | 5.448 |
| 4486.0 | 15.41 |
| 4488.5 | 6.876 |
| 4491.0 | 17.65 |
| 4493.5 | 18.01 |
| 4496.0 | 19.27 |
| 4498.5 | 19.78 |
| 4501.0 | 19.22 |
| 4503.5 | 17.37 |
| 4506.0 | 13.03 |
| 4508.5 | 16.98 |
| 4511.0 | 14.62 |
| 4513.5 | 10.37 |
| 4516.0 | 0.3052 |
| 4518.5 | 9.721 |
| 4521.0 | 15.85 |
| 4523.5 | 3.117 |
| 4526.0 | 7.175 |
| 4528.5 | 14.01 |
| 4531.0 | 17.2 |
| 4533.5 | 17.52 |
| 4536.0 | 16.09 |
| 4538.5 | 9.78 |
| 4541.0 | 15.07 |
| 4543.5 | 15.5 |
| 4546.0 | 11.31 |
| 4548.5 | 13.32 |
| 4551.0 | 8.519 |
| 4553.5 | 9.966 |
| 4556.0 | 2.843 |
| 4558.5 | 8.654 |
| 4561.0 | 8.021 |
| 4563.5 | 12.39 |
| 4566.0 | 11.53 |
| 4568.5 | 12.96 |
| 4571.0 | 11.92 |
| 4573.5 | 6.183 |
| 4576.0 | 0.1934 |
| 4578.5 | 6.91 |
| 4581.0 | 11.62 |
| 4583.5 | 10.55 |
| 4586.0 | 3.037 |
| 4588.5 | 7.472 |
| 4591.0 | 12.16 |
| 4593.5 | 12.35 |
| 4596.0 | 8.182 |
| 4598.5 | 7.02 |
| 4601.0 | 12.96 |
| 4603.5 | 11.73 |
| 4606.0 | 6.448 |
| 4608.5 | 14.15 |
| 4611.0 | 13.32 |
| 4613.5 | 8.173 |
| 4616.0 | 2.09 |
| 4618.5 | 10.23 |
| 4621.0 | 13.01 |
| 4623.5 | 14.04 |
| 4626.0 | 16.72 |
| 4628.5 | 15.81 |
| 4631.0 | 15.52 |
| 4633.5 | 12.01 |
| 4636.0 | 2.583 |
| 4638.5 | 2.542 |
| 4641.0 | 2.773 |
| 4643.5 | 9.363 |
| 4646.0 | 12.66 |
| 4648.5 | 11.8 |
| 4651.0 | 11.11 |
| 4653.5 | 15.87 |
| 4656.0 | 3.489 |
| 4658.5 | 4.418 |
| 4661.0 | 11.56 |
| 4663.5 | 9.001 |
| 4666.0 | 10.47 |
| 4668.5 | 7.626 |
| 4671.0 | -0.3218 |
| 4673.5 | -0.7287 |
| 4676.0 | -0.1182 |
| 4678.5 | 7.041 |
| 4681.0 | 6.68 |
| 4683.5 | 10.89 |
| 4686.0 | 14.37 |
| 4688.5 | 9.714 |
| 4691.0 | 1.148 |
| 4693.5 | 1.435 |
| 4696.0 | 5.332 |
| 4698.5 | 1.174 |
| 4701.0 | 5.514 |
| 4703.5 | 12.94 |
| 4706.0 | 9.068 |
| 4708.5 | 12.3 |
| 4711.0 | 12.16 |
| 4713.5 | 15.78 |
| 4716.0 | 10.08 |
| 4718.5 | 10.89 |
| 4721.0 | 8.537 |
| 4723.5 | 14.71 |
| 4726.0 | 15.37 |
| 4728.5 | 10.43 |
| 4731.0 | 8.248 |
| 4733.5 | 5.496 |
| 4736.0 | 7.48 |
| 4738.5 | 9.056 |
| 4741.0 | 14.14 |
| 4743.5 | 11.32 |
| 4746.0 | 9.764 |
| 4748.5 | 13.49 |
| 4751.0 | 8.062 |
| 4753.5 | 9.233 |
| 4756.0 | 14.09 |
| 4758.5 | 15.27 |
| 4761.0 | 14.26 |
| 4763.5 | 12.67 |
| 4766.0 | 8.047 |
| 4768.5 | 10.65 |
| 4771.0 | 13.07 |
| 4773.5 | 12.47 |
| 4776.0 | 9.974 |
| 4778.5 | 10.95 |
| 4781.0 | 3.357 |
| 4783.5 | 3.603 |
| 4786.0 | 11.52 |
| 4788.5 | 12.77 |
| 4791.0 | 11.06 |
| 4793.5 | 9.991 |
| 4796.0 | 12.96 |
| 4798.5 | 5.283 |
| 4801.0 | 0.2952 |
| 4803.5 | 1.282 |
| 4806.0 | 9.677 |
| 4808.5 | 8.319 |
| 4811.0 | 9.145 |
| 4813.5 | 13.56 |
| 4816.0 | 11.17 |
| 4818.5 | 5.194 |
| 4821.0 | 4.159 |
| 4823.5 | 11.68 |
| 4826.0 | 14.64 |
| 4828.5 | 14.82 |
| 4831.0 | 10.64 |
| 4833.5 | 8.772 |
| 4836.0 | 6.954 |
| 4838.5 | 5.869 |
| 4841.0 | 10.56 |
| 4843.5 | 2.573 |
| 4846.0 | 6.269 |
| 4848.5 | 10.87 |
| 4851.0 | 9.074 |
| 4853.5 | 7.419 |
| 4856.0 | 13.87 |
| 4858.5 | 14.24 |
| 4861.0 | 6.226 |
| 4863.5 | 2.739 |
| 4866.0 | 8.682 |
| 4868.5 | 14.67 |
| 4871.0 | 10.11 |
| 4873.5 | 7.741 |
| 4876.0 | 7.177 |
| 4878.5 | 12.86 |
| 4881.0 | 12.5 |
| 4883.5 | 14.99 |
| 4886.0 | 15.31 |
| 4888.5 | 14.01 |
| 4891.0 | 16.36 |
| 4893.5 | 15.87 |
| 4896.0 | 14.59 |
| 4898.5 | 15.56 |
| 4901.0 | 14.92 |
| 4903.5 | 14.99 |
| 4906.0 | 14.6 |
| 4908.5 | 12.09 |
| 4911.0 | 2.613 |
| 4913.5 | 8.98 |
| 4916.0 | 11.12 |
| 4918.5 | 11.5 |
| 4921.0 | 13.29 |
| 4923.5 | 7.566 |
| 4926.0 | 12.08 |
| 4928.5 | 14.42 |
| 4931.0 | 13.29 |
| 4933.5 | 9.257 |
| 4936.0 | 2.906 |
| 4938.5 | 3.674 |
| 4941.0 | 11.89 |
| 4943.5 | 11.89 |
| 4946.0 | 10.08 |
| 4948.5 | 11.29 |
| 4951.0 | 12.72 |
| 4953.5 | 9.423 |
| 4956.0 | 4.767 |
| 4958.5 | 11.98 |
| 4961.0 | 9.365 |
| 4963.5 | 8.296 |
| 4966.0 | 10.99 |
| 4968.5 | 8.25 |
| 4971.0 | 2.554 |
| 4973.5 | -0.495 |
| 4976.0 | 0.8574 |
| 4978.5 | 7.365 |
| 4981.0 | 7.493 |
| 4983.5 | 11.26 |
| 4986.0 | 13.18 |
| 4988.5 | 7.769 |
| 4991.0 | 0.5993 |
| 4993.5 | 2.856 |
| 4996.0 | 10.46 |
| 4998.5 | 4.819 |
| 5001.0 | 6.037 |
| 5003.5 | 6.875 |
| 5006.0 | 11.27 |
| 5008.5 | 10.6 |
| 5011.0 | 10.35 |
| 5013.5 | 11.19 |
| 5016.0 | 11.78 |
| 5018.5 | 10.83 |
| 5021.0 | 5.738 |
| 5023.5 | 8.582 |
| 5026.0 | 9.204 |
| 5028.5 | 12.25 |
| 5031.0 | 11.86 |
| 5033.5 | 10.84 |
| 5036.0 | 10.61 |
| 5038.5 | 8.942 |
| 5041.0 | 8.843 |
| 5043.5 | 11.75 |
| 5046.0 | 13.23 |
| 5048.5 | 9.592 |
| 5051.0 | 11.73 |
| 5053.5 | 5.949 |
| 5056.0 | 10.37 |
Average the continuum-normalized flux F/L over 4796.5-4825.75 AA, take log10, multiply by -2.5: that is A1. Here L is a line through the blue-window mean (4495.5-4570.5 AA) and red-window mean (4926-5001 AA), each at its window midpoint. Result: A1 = 0.241 mag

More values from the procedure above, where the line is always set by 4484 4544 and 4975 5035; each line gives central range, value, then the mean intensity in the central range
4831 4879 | 0.15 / 8.76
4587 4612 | 0.21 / 10.5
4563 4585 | 0.38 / 9.19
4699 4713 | 0.14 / 10.2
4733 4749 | 0.11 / 10.2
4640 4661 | 0.31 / 9.16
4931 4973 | 0.05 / 8.68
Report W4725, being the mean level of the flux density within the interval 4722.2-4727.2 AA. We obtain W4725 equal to 15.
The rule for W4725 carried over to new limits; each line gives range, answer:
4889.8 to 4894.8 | 16.1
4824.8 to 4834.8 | 12.2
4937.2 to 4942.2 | 7.69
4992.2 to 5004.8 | 6.21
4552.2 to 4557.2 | 6.46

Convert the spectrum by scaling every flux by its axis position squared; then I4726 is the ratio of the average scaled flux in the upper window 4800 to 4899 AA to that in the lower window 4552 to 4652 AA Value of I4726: 1.2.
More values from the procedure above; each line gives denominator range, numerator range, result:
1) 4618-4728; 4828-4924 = 1.31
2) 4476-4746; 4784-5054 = 1.09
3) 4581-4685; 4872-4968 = 1.41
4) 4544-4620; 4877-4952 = 1.47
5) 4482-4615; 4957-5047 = 0.92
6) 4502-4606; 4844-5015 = 1.08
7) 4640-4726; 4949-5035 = 1.14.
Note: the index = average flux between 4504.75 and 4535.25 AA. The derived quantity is 11.7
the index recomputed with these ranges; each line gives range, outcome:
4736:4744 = 10.9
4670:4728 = 8.07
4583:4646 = 9.82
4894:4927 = 11.9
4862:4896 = 11.8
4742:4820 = 9.75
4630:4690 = 7.87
